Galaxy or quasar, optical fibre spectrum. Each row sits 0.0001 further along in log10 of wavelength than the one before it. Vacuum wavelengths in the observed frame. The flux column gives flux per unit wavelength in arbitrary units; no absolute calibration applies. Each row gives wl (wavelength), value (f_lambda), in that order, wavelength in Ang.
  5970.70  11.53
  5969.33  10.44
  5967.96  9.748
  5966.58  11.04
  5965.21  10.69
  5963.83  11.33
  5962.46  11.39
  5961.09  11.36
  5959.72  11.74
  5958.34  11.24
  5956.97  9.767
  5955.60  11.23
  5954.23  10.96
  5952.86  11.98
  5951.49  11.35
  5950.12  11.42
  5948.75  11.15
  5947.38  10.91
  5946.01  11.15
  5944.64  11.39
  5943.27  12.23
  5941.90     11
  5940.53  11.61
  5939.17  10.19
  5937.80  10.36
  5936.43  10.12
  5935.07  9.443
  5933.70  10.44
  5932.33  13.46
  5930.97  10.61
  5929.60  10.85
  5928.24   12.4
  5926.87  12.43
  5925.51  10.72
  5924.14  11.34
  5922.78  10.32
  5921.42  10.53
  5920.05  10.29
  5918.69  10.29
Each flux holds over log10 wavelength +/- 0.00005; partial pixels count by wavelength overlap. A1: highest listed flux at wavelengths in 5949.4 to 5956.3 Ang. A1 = 11.98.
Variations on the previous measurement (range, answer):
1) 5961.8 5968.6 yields 11.39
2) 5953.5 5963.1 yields 11.74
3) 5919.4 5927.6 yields 12.43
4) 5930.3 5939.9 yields 13.46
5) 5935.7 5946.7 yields 12.23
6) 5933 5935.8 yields 10.44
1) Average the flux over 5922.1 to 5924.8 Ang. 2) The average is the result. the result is 10.8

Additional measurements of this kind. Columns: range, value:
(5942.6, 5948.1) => 11.4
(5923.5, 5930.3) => 11.5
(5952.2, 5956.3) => 11.4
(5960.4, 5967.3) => 11.2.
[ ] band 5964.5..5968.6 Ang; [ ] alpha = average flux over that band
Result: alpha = 10.5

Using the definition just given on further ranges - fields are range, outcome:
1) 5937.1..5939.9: 10.3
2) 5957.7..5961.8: 11.4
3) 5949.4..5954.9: 11.4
